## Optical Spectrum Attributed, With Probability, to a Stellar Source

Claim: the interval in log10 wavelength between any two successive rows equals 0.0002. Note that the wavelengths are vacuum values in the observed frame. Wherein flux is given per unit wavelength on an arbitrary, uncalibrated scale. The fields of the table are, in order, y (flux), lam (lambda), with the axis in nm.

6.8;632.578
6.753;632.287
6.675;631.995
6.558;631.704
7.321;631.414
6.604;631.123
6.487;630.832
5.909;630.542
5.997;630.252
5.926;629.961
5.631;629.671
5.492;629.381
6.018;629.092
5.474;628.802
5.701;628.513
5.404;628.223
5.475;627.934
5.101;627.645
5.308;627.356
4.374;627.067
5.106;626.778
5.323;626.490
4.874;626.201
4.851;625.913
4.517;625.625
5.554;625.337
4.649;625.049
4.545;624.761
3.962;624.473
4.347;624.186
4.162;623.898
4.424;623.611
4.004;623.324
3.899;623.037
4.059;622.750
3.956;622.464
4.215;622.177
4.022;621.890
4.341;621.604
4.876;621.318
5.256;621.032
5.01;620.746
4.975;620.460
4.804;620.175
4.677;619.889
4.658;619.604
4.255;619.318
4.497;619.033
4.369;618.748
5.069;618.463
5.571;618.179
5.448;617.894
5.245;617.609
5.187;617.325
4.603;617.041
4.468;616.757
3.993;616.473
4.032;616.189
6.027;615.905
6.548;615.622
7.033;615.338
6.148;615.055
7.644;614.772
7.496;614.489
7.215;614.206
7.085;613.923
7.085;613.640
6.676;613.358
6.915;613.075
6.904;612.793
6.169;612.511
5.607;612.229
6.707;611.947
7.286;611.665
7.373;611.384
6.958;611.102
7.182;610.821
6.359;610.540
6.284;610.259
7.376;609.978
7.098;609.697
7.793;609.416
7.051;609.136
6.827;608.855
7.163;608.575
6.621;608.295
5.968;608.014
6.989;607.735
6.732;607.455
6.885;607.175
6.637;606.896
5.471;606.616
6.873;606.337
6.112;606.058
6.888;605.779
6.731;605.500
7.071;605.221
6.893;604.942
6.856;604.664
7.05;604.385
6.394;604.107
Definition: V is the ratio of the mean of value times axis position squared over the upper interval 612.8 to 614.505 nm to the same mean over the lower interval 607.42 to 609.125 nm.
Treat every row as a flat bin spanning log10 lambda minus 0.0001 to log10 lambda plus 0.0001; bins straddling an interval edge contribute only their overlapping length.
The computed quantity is 1.06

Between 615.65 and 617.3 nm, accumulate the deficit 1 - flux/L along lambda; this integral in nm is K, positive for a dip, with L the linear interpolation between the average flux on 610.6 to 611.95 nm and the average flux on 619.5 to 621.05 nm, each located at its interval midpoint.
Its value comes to 0.29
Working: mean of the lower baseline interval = 7.1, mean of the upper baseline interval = 4.87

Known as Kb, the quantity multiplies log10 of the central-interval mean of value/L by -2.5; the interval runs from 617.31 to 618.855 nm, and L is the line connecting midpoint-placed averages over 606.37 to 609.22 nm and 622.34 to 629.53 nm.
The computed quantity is 0.09 mag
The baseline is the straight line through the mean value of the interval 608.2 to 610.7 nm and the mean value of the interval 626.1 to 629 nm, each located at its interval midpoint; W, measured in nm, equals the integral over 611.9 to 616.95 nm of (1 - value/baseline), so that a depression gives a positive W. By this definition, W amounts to 0.16 nm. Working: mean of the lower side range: 6.96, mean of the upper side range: 5.23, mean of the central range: 6.29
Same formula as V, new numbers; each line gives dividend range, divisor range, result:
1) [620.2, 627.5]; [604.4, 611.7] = 0.71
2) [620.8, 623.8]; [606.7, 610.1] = 0.66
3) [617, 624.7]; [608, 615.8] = 0.69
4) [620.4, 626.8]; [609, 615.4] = 0.68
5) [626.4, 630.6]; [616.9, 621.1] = 1.15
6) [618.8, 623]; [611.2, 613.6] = 0.69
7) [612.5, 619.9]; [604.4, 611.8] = 0.86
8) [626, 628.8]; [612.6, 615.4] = 0.77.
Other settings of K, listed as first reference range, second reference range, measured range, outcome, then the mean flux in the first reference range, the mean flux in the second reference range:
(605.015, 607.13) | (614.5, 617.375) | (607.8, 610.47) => -0.26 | 6.57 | 5.67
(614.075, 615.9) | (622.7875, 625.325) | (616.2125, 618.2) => 0.45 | 6.94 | 4.31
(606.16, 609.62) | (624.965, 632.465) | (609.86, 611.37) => -0.06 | 6.75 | 5.67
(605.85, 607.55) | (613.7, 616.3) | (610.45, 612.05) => -0.11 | 6.46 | 6.63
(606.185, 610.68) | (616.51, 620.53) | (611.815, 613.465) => -0.15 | 6.76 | 4.82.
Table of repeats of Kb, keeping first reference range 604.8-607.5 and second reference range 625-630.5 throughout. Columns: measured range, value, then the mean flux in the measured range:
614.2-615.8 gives -0.15 mag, 6.98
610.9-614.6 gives -0.11 mag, 6.88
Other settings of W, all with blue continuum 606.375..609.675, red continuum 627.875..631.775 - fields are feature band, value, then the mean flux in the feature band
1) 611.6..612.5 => 0.027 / 6.41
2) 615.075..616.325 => 0.106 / 5.94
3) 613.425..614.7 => -0.129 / 7.21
